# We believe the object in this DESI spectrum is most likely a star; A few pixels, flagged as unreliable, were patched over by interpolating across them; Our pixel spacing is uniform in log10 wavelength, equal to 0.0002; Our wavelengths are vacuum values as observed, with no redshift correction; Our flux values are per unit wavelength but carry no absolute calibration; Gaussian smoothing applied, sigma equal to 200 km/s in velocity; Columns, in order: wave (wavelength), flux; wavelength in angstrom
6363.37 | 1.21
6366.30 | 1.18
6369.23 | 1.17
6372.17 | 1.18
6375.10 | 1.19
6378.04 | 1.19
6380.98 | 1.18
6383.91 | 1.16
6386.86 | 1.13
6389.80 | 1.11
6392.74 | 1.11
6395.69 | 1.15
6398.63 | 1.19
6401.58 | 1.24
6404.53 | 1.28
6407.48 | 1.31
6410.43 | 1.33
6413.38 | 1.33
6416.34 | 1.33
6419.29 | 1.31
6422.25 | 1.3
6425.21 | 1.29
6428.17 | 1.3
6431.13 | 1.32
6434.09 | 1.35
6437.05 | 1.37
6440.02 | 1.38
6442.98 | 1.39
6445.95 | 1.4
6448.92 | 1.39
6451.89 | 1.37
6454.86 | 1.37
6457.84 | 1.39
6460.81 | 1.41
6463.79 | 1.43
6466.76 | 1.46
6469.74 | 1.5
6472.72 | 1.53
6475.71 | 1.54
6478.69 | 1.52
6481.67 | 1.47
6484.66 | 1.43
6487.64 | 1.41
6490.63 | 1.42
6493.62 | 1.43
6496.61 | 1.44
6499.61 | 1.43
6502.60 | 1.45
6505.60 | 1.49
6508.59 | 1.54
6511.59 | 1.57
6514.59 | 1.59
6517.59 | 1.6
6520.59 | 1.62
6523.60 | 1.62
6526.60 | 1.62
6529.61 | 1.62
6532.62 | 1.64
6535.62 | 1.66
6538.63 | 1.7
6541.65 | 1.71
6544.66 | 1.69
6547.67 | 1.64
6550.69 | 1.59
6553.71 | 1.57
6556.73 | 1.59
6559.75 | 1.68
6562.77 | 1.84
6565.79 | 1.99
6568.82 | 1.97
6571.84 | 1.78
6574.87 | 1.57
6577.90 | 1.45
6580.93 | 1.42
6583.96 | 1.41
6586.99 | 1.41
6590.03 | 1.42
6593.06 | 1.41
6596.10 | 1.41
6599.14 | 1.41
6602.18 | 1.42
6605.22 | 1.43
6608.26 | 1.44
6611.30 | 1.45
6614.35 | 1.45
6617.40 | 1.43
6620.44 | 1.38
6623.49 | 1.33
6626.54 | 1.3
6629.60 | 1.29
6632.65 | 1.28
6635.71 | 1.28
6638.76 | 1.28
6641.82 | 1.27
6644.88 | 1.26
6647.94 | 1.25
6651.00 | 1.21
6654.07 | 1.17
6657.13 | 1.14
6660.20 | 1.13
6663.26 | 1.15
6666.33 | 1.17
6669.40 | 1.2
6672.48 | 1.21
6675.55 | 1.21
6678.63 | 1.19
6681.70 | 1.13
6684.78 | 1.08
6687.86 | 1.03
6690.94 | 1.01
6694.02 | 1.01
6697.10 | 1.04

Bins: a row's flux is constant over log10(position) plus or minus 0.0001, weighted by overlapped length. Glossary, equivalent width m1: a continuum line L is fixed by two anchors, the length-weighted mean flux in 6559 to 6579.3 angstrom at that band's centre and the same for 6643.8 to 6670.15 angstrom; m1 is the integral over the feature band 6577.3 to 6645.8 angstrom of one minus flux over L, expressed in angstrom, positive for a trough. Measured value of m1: 4.68 angstrom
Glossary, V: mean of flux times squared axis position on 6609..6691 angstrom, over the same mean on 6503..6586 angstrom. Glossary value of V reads 0.78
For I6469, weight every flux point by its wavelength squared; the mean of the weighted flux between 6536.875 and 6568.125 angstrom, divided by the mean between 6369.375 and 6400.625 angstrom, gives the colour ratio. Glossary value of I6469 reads 1.55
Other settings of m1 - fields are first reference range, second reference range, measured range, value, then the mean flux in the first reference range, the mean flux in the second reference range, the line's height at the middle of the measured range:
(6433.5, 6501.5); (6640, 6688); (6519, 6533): -2.8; 1.43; 1.18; 1.35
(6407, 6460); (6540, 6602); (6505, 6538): -2.1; 1.35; 1.59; 1.51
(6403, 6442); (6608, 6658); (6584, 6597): -1.0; 1.32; 1.31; 1.31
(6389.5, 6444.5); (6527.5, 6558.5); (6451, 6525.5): 0.2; 1.29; 1.64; 1.49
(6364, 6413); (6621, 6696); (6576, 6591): -2.9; 1.2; 1.19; 1.19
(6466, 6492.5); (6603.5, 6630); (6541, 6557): -2.2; 1.48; 1.39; 1.43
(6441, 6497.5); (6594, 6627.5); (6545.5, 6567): -4.2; 1.44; 1.41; 1.42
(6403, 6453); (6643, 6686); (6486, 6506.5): -2.3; 1.34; 1.18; 1.29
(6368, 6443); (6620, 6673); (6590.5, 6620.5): -4.5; 1.25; 1.24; 1.24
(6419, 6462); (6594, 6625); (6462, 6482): -1.8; 1.36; 1.42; 1.37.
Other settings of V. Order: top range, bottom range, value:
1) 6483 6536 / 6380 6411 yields 1.33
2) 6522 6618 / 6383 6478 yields 1.24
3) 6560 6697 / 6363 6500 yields 1.07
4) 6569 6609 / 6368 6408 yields 1.33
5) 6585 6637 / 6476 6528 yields 0.95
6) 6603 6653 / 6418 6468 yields 1.03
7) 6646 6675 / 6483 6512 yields 0.85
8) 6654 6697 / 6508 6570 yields 0.70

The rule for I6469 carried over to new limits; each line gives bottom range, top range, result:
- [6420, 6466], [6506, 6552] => 1.22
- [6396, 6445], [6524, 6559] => 1.30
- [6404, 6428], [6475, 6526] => 1.18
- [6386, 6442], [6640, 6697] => 0.98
